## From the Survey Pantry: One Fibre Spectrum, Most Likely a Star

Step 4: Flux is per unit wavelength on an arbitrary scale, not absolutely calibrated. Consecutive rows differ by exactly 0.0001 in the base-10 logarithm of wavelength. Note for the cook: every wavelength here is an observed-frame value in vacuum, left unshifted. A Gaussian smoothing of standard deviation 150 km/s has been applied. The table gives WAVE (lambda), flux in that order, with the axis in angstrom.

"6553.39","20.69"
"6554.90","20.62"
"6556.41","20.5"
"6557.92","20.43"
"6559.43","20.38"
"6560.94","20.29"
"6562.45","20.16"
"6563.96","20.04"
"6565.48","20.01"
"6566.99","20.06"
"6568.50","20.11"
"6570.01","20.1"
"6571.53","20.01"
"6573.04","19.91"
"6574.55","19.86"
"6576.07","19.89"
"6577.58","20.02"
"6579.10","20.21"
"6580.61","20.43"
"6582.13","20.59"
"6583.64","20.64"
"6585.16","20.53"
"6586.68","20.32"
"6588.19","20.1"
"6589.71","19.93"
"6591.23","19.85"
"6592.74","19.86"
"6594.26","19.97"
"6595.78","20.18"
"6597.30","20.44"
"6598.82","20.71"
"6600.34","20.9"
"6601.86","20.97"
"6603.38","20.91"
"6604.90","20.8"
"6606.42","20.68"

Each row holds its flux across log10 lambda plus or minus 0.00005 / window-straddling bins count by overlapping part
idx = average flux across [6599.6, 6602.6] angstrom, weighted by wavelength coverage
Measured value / 20.9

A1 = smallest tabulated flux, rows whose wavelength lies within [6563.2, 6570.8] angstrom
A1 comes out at 20.01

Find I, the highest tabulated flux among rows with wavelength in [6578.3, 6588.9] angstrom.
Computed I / 20.64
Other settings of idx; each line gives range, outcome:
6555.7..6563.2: 20.4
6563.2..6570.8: 20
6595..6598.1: 20.3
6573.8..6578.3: 19.9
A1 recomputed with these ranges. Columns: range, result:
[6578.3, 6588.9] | 20.1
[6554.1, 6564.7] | 20.04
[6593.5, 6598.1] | 19.97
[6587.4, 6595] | 19.85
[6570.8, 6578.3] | 19.86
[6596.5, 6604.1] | 20.44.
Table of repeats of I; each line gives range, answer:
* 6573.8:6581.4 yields 20.43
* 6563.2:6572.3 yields 20.11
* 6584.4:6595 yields 20.53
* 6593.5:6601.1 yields 20.9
